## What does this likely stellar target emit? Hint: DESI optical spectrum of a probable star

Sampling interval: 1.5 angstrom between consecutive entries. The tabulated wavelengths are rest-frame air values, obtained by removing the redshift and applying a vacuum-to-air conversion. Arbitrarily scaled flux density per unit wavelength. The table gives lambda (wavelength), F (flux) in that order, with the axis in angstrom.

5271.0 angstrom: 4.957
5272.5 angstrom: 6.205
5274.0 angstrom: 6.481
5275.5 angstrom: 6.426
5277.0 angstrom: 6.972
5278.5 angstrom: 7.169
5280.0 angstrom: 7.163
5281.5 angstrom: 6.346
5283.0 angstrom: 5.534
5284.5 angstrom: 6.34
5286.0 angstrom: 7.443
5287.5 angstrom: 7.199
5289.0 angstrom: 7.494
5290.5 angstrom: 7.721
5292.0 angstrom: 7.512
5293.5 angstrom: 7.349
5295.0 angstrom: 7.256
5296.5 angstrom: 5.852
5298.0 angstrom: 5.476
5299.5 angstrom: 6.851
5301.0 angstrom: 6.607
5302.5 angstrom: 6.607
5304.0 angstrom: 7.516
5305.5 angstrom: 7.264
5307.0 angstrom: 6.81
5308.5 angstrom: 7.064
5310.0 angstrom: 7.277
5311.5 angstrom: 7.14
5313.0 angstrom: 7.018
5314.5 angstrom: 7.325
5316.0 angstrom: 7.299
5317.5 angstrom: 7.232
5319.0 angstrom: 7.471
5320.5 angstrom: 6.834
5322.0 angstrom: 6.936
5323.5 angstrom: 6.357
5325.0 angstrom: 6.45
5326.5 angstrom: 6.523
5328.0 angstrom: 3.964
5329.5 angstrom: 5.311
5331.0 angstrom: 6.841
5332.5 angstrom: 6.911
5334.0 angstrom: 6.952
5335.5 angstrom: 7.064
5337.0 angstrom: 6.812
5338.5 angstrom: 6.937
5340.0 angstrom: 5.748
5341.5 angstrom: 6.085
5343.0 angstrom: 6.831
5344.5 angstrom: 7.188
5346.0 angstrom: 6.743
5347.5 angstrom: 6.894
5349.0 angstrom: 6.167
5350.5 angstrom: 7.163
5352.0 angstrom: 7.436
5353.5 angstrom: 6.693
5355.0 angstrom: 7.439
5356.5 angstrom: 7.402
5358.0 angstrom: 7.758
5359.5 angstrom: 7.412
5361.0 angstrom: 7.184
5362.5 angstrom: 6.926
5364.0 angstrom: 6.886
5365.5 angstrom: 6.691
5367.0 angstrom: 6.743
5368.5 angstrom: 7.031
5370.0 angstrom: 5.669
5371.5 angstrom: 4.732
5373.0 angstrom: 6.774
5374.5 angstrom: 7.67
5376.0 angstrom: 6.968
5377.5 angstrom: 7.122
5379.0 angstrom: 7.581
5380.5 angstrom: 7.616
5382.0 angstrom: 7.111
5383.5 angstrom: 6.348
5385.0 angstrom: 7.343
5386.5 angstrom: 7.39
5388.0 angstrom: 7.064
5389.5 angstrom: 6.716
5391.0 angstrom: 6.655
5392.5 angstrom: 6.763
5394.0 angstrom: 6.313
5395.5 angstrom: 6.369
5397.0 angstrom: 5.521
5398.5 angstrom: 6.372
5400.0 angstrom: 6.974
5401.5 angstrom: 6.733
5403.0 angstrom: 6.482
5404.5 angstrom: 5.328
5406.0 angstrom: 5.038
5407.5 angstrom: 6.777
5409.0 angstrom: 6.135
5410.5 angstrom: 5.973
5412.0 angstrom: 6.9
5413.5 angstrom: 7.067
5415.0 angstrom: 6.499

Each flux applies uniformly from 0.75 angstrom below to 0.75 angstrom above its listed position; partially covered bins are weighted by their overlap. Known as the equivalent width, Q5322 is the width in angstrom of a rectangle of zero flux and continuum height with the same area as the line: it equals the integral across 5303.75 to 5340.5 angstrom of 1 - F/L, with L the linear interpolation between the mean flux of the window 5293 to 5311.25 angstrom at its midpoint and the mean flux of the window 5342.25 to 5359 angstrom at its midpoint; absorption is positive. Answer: 0.9 angstrom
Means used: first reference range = 6.83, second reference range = 7.07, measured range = 6.76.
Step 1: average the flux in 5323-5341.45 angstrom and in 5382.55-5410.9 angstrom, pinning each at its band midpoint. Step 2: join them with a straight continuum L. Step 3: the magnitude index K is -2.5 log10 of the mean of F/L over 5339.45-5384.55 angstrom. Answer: -0.082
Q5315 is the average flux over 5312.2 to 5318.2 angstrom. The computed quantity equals 7.22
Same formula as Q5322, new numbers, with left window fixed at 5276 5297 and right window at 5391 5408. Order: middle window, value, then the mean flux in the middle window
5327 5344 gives 0.8 angstrom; 6.33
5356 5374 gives -0.8 angstrom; 6.77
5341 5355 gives -0.6 angstrom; 6.85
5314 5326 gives -0.4 angstrom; 6.97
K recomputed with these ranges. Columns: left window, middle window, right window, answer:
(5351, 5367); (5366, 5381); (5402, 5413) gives 0.011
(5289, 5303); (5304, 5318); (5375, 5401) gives -0.052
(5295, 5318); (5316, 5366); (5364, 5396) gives 0.012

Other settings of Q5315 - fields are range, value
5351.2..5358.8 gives 7.34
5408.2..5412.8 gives 6.35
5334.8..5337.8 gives 6.94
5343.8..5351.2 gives 6.83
